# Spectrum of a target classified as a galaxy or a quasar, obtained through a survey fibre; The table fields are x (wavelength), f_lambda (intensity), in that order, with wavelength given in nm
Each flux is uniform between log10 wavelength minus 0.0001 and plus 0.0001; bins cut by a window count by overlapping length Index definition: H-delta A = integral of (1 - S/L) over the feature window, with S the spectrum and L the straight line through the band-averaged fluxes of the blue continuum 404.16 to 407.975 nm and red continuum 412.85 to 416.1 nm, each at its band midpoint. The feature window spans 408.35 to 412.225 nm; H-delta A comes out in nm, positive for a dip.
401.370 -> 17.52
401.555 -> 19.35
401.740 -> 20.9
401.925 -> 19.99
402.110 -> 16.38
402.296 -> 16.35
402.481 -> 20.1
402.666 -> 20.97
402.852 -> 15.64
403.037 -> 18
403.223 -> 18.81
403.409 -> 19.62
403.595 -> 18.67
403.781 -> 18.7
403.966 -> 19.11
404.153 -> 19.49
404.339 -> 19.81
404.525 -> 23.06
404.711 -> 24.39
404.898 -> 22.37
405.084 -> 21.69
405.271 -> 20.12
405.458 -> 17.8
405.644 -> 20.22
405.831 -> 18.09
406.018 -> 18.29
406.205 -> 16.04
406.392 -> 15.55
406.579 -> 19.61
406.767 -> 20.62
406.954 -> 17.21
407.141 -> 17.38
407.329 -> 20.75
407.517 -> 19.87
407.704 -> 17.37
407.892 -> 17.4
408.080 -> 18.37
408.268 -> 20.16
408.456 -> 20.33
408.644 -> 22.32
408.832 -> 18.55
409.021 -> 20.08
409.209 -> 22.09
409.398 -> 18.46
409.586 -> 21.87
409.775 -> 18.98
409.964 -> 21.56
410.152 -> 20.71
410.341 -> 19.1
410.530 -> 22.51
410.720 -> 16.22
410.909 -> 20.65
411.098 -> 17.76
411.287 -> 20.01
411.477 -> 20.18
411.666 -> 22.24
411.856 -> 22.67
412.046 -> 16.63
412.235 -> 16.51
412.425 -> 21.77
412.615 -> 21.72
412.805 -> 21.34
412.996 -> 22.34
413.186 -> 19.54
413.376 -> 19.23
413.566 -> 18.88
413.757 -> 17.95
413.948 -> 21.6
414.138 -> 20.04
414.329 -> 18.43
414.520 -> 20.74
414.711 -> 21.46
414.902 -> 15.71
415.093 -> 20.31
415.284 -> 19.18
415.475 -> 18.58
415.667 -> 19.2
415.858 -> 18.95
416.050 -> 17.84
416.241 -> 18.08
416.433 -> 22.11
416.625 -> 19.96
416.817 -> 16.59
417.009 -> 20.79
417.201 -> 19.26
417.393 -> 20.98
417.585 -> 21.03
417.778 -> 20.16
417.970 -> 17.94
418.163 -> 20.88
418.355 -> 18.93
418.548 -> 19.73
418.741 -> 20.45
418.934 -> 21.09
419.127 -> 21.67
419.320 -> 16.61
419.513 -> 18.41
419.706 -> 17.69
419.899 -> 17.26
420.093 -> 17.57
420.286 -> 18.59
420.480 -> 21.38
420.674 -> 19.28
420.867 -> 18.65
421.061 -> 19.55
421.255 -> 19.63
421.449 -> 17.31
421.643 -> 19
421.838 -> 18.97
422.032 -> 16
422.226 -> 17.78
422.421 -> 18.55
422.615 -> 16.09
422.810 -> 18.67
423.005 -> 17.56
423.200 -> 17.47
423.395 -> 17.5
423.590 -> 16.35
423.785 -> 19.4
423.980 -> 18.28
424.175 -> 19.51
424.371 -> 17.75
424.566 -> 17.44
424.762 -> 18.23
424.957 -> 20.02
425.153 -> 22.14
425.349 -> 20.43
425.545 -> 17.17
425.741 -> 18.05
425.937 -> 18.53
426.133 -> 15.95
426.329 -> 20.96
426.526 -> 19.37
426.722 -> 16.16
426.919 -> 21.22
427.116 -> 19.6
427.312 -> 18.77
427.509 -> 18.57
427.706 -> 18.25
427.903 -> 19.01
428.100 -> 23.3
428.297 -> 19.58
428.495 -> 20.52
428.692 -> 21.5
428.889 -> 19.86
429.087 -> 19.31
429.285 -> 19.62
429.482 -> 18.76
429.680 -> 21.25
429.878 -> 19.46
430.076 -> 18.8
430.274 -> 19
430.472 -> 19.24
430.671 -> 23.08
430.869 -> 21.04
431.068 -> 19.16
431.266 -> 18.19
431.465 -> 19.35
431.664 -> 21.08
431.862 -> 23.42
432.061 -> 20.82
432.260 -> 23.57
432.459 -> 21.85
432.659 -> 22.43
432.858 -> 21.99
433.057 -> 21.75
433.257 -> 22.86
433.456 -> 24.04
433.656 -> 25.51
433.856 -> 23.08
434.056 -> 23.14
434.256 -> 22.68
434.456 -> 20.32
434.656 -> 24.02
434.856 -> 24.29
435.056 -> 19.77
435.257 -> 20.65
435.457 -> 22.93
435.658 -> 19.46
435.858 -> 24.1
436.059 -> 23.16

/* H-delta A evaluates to -0.128 nm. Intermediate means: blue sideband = 19.4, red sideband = 19.5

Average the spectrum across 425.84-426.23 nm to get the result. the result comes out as 17.2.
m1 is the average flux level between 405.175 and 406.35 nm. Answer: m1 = 18.3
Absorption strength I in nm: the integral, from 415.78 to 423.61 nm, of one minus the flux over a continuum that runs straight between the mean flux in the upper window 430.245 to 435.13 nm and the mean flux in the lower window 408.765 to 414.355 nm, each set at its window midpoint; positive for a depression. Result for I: 0.70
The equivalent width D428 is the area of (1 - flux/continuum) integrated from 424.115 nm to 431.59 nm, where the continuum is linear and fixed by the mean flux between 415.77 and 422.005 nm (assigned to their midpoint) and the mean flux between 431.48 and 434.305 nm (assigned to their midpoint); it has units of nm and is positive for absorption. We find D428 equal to 0.69 nm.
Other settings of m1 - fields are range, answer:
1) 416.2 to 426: 18.9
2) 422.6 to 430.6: 19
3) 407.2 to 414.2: 19.9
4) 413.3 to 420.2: 19.3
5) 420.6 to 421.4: 19.2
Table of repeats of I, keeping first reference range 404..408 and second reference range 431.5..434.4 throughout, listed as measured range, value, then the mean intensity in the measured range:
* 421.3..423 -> 0.28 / 17.8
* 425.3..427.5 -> 0.32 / 18.7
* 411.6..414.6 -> 0.02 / 20.1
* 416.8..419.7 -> 0.17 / 19.7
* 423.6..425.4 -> 0.21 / 19.1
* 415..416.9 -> 0.14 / 19.1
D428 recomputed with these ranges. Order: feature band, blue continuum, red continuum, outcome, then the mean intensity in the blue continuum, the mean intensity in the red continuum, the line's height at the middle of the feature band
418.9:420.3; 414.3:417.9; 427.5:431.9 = 0.079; 19.4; 20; 19.6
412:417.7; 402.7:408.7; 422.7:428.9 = -0.136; 19.3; 19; 19.1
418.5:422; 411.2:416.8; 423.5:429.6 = 0.083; 19.7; 19.2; 19.4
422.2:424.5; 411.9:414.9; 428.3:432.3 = 0.249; 19.8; 20.3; 20.1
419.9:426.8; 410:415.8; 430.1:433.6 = 0.741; 19.8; 21.3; 20.6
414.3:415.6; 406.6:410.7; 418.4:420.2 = 0.001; 19.7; 18.9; 19.3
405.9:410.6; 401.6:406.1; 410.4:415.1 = 0.071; 19.5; 19.8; 19.7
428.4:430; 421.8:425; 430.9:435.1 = 0.033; 17.9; 22.1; 20.4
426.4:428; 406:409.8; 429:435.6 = 0.155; 19.1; 21.4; 20.9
